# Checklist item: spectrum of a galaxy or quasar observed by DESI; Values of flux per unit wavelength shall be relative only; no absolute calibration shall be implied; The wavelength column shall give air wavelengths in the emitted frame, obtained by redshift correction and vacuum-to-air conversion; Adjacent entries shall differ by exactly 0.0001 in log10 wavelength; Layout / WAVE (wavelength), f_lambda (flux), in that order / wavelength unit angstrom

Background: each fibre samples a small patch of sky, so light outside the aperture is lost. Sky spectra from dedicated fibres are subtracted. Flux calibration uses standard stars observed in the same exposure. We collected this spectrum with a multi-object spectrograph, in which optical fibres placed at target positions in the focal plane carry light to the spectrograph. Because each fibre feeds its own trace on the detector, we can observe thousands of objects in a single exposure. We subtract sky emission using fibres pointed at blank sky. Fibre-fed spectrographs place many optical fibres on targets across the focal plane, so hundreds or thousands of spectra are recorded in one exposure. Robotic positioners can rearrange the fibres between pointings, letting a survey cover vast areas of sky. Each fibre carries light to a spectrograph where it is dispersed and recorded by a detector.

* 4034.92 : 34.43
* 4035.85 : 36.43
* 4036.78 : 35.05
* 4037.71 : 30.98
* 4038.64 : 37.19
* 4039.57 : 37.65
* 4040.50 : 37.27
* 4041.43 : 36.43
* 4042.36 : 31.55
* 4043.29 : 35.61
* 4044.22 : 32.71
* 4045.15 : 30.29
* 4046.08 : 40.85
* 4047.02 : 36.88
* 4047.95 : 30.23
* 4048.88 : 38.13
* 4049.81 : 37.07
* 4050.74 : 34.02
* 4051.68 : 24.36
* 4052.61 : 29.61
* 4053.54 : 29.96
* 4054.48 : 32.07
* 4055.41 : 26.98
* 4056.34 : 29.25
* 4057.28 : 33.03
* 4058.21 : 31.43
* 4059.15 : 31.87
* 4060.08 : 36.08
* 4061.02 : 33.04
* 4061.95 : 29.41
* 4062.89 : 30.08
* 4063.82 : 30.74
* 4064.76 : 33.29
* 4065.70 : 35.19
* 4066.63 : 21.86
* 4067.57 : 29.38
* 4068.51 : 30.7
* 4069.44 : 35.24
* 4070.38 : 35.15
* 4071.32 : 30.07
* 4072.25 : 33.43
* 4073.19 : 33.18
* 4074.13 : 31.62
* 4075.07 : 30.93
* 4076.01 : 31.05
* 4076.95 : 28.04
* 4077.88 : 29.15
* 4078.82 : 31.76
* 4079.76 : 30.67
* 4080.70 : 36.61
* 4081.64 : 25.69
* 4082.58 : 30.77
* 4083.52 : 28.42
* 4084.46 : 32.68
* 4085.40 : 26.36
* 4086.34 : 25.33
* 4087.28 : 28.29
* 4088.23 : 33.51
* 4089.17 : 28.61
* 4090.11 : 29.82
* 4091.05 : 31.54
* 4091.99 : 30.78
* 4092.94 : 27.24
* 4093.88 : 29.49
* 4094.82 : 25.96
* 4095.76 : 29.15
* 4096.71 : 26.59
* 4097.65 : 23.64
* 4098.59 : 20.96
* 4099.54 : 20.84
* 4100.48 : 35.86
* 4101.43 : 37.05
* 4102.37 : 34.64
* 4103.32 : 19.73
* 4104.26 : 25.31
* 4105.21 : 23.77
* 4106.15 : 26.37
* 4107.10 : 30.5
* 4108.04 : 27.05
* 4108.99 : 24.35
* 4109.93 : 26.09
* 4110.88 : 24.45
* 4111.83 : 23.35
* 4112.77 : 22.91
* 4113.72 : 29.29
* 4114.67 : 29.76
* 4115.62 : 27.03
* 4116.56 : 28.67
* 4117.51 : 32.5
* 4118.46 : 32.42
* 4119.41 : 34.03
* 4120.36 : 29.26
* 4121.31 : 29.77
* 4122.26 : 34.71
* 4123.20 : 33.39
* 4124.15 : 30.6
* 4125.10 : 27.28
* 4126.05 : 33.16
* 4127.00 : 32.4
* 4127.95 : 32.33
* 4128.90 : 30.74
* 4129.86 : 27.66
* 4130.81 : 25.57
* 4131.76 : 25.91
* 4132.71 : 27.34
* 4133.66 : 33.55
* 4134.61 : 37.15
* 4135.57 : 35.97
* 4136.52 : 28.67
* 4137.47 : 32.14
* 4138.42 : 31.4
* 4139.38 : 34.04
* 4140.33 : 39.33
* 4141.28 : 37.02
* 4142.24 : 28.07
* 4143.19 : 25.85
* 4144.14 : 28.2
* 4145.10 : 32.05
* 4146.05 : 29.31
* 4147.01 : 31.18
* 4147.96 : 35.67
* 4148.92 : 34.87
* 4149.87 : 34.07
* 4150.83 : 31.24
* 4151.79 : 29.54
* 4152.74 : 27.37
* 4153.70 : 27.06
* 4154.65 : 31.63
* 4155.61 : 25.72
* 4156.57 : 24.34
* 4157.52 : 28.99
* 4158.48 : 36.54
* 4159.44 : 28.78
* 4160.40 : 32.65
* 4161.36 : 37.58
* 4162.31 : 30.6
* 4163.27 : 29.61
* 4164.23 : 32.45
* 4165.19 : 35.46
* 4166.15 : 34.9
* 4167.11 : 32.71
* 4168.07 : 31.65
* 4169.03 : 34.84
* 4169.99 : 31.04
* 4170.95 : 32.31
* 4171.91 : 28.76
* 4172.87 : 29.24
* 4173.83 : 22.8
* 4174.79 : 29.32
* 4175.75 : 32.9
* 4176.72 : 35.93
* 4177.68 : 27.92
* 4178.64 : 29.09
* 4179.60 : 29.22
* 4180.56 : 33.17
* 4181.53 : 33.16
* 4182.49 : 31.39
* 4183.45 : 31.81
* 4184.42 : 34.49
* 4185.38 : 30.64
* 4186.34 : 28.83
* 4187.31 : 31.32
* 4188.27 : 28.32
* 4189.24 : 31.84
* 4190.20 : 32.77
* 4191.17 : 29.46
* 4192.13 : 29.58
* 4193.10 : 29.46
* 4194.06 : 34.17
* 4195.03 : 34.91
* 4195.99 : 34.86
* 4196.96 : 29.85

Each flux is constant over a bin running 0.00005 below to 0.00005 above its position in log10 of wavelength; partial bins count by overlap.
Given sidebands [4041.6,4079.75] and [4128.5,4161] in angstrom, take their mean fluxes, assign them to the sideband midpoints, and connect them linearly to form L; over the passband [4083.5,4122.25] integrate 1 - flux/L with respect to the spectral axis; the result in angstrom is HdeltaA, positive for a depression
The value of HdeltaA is 3.9 angstrom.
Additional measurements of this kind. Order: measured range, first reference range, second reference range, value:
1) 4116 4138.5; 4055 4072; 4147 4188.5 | 0.1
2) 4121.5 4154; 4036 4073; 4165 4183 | 0.4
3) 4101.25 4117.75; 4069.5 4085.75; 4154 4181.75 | 2.1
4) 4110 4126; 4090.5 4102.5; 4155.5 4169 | 0.2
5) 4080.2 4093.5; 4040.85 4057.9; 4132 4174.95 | 1.1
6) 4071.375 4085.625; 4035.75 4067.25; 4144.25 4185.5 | 0.7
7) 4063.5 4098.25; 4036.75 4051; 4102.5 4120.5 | 1.0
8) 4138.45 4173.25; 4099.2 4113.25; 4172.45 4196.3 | -2.4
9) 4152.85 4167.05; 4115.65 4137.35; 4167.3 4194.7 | -0.1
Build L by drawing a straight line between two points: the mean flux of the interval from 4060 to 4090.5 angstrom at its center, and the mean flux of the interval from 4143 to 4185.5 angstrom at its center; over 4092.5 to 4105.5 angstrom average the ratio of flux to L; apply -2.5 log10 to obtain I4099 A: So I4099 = 0.136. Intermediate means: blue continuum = 30.7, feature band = 27.2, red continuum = 31.1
